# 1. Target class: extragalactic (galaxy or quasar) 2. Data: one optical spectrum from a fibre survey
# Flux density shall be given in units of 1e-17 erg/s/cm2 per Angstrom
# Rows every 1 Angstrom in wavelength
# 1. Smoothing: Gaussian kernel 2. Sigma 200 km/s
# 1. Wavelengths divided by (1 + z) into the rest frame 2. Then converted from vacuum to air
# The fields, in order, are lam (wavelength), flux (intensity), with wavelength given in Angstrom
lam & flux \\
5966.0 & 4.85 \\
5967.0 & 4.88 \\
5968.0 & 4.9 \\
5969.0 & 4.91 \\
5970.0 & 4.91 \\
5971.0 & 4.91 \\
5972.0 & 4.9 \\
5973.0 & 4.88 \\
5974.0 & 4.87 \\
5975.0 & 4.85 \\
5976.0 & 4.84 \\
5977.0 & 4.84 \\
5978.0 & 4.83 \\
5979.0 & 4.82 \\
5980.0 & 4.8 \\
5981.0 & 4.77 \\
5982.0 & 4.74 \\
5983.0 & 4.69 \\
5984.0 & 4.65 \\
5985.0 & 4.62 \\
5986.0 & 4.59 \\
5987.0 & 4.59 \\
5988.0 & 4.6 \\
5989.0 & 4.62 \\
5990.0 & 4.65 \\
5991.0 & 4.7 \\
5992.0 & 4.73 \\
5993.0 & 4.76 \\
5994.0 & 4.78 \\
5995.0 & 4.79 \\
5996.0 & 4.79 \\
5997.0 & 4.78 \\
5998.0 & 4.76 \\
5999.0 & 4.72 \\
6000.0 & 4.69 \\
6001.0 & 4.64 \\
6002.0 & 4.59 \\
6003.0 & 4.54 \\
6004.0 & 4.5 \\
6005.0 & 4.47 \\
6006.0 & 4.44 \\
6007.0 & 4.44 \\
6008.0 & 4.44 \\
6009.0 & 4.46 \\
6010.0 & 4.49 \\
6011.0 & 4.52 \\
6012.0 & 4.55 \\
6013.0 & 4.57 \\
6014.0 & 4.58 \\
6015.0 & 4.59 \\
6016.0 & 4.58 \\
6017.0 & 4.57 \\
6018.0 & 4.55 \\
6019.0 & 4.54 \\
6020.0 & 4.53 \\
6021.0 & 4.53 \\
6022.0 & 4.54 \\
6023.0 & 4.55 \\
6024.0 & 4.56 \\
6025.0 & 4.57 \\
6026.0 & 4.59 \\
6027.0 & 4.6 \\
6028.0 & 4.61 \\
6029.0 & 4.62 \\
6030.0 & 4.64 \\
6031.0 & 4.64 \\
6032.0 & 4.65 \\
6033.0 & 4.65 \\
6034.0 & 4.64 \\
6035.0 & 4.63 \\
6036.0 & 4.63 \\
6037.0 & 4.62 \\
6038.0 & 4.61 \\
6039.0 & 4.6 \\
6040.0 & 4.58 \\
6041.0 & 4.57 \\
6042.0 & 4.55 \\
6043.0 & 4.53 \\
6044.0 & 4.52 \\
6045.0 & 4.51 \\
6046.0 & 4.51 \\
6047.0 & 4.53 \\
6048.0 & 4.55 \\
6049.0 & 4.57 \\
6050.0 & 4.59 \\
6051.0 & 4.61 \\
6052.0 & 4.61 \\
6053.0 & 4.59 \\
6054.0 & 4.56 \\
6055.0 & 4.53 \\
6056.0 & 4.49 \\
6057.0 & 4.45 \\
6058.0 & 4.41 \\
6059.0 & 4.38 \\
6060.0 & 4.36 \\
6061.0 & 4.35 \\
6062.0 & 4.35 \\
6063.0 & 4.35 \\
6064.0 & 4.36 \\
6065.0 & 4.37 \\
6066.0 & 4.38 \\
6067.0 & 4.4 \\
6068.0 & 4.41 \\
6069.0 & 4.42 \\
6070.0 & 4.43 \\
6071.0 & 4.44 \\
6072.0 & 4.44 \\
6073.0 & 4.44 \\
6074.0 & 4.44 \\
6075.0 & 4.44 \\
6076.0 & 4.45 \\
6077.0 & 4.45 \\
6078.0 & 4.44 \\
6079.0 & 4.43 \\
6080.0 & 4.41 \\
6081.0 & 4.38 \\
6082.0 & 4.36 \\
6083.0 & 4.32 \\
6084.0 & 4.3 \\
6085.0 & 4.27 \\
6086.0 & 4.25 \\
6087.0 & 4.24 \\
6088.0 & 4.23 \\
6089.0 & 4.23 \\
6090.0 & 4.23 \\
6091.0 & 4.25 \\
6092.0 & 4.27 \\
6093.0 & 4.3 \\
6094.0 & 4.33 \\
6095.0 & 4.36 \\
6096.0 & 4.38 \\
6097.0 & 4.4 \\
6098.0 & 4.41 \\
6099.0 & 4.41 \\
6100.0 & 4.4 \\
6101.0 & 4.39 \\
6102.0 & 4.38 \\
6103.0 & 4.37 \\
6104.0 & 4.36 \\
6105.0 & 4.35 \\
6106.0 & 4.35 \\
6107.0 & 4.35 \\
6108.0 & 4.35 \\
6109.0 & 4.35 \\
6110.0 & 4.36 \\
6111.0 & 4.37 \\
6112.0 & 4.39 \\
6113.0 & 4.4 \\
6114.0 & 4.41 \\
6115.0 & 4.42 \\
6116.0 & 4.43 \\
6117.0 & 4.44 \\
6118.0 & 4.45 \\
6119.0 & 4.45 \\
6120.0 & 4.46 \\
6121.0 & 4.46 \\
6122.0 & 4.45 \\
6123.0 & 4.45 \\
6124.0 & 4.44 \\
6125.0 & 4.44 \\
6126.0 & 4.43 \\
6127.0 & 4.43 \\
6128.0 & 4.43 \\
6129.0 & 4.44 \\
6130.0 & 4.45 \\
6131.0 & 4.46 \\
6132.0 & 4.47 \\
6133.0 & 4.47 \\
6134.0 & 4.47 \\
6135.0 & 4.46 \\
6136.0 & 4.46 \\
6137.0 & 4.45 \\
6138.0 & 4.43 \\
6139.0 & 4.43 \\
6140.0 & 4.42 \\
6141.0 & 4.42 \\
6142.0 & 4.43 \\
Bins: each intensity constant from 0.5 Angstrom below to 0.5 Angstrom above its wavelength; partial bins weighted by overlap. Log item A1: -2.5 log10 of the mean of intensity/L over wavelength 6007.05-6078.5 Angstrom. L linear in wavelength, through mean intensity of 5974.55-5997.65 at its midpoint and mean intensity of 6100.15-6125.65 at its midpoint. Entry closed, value 0.02 mag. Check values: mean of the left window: 4.73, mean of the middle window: 4.52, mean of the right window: 4.4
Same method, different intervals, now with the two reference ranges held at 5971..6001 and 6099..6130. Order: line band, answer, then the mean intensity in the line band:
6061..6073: 0.03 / 4.4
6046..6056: 0.00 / 4.56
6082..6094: 0.05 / 4.27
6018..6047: 0.01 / 4.58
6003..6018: 0.04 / 4.52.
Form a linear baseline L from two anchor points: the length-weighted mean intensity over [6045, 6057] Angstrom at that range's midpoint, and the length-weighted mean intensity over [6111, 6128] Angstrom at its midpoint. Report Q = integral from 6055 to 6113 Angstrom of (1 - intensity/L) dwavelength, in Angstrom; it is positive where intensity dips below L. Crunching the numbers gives 1.6 Angstrom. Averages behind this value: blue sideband 4.55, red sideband 4.43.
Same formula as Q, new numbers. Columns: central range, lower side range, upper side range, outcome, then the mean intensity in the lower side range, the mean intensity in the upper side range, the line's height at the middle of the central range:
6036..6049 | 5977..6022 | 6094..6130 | 0.0 Angstrom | 4.63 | 4.4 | 4.54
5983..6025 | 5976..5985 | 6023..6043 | 0.8 Angstrom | 4.76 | 4.6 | 4.69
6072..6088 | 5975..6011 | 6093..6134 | 0.4 Angstrom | 4.66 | 4.41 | 4.48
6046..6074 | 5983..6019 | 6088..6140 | 0.2 Angstrom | 4.61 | 4.4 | 4.5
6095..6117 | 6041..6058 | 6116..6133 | 0.4 Angstrom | 4.54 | 4.45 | 4.47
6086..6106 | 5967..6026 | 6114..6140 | 0.7 Angstrom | 4.67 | 4.45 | 4.5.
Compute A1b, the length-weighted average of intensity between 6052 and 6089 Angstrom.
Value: 4.4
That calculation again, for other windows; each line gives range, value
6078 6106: 4.34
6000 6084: 4.51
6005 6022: 4.52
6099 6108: 4.37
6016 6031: 4.57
